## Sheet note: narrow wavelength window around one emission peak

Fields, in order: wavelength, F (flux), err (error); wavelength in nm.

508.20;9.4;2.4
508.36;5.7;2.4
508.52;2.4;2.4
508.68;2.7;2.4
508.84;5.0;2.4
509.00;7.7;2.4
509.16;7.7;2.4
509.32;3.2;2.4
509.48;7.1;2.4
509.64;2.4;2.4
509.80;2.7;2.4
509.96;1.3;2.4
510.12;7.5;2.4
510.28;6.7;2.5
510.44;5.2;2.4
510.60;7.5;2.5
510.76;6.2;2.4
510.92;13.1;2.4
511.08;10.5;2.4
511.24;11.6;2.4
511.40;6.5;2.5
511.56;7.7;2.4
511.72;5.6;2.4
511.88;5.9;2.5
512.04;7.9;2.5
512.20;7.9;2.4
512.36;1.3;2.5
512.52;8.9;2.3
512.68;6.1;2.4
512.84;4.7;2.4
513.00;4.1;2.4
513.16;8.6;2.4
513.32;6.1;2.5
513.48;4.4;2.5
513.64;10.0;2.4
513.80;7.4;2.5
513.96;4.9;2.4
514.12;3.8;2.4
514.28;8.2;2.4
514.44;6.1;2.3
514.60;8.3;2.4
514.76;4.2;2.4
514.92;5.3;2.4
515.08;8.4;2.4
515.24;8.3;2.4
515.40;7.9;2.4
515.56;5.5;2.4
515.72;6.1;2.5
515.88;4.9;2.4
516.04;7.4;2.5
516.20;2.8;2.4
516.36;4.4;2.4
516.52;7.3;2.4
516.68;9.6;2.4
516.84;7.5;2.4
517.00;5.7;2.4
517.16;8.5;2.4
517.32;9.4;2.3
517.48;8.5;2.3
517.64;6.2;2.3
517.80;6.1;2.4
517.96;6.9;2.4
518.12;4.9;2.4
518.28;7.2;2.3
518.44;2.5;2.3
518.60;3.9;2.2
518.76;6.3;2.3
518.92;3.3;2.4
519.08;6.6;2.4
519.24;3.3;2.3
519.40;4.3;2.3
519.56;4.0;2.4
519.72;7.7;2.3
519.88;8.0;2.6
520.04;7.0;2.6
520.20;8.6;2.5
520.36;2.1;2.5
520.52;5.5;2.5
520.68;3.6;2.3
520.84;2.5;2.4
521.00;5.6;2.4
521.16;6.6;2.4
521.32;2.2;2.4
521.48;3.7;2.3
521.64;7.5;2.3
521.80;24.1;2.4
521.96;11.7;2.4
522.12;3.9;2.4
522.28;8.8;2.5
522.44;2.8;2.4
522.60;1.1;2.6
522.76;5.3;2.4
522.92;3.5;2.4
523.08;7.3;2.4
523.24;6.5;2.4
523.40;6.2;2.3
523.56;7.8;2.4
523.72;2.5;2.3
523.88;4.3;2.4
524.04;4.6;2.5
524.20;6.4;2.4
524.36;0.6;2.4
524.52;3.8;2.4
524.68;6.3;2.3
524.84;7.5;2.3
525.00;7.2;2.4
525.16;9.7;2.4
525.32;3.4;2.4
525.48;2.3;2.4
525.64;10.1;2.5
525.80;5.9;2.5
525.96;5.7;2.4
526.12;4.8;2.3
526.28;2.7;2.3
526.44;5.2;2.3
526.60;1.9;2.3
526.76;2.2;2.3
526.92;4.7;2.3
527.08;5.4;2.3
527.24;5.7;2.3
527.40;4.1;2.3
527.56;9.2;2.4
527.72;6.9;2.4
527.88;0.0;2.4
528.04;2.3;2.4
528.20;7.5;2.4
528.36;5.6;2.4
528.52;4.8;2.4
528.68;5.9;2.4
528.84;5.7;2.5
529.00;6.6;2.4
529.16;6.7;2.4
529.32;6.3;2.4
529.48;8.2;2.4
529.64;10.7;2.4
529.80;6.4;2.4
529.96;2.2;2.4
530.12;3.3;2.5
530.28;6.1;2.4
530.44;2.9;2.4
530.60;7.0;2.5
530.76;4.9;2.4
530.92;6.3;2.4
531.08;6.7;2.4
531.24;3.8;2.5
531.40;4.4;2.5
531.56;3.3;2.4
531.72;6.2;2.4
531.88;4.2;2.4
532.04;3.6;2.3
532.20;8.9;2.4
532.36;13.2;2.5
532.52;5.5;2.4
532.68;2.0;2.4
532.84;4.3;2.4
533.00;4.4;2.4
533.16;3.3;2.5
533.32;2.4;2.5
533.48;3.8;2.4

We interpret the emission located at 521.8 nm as H-beta 4861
